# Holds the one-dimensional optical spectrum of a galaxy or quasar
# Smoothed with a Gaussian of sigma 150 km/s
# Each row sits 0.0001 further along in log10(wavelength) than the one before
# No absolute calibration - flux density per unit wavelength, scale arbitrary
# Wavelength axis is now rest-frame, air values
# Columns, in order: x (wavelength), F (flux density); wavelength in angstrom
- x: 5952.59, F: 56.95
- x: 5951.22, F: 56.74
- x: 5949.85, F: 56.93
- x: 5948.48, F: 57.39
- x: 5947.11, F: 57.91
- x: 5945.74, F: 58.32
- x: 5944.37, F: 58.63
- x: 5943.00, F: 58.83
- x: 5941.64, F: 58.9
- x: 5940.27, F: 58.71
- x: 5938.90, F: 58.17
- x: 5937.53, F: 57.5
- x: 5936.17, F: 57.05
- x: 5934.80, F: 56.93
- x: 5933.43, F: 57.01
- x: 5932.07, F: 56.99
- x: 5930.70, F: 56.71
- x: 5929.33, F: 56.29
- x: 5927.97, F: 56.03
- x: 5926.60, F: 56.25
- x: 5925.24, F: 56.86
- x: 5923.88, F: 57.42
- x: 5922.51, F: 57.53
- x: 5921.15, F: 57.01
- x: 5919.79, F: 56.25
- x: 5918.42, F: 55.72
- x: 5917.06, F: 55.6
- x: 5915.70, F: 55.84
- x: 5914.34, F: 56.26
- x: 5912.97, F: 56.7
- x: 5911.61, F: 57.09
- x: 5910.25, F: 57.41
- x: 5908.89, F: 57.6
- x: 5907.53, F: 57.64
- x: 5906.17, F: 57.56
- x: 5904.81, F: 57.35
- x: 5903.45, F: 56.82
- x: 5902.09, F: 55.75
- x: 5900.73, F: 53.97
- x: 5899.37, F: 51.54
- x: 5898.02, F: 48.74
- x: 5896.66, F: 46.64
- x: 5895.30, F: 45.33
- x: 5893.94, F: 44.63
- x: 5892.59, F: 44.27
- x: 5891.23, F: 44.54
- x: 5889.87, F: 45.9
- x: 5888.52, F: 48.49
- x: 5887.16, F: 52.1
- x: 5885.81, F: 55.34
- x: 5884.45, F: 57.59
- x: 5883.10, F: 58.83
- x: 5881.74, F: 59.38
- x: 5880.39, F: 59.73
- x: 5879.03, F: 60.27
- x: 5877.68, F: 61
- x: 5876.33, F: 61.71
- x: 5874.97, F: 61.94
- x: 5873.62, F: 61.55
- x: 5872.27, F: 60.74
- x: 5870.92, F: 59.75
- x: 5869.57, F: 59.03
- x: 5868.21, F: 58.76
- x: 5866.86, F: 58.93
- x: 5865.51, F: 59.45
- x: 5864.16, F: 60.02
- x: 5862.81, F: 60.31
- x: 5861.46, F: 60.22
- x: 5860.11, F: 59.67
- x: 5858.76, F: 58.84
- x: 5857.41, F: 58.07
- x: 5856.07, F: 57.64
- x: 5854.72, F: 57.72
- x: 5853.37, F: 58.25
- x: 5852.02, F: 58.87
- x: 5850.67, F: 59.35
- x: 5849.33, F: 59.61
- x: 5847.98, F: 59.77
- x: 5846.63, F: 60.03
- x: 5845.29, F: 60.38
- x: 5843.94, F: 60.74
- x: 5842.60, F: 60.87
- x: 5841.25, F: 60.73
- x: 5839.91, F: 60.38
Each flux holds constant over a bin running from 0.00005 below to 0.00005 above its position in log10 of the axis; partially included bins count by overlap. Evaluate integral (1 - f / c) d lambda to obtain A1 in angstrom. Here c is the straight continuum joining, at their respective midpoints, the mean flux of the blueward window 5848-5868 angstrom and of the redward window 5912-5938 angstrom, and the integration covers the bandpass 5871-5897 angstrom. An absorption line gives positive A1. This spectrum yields 1.67 angstrom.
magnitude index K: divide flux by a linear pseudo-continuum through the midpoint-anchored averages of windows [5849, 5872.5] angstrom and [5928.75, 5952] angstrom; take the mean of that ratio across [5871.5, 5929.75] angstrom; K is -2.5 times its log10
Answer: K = 0.060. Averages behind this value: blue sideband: 59.1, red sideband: 57.6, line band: 55.2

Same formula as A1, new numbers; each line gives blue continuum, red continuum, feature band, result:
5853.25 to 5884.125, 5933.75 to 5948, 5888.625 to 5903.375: 2.63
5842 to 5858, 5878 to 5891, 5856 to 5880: -1.21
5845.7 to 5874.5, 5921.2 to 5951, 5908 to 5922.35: 0.34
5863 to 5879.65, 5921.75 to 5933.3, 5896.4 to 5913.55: 0.88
